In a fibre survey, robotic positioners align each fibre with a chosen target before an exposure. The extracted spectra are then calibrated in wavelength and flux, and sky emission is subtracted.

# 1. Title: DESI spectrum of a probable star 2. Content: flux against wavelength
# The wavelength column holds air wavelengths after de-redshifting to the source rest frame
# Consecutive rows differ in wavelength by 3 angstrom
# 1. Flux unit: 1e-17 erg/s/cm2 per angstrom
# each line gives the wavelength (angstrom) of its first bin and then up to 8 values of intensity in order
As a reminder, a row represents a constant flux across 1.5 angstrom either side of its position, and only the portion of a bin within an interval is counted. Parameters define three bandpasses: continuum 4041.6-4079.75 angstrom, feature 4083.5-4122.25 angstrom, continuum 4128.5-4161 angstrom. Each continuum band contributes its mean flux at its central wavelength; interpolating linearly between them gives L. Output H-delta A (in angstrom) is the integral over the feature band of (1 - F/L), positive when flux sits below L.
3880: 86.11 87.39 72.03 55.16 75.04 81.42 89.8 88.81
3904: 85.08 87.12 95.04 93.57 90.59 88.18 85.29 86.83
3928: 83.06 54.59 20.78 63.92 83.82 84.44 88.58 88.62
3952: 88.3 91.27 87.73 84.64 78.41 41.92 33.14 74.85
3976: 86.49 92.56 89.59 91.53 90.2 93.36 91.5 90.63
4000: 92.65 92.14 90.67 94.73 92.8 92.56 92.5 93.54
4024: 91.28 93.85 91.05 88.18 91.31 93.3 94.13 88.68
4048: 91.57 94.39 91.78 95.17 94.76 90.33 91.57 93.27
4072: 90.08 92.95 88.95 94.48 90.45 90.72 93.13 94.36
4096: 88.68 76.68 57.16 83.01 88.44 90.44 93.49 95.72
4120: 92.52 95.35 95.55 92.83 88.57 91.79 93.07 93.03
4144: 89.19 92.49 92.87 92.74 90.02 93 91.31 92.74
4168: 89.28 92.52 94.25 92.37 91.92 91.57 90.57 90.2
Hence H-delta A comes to 1.92 angstrom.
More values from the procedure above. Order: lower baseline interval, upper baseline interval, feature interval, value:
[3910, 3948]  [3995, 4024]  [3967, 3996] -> 2.3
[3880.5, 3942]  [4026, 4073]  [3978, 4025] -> -2.5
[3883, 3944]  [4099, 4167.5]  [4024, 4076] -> -4.0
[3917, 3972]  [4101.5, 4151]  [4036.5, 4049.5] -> -1.4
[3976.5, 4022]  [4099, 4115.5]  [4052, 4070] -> -1.4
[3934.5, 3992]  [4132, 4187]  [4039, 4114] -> -2.6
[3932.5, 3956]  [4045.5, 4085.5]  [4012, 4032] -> -1.4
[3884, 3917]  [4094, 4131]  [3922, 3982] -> 6.5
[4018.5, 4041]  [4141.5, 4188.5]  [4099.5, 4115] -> 1.7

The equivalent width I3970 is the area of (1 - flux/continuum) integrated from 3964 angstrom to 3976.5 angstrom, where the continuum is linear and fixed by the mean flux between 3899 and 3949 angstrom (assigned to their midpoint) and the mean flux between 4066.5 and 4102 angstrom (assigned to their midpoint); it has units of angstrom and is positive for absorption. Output 3.6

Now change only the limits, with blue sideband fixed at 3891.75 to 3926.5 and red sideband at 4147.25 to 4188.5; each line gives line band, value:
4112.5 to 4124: -0.4 angstrom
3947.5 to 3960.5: 0.0 angstrom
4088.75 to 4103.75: 1.5 angstrom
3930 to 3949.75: 4.3 angstrom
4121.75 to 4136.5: -0.2 angstrom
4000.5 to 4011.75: -0.4 angstrom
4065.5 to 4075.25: -0.2 angstrom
